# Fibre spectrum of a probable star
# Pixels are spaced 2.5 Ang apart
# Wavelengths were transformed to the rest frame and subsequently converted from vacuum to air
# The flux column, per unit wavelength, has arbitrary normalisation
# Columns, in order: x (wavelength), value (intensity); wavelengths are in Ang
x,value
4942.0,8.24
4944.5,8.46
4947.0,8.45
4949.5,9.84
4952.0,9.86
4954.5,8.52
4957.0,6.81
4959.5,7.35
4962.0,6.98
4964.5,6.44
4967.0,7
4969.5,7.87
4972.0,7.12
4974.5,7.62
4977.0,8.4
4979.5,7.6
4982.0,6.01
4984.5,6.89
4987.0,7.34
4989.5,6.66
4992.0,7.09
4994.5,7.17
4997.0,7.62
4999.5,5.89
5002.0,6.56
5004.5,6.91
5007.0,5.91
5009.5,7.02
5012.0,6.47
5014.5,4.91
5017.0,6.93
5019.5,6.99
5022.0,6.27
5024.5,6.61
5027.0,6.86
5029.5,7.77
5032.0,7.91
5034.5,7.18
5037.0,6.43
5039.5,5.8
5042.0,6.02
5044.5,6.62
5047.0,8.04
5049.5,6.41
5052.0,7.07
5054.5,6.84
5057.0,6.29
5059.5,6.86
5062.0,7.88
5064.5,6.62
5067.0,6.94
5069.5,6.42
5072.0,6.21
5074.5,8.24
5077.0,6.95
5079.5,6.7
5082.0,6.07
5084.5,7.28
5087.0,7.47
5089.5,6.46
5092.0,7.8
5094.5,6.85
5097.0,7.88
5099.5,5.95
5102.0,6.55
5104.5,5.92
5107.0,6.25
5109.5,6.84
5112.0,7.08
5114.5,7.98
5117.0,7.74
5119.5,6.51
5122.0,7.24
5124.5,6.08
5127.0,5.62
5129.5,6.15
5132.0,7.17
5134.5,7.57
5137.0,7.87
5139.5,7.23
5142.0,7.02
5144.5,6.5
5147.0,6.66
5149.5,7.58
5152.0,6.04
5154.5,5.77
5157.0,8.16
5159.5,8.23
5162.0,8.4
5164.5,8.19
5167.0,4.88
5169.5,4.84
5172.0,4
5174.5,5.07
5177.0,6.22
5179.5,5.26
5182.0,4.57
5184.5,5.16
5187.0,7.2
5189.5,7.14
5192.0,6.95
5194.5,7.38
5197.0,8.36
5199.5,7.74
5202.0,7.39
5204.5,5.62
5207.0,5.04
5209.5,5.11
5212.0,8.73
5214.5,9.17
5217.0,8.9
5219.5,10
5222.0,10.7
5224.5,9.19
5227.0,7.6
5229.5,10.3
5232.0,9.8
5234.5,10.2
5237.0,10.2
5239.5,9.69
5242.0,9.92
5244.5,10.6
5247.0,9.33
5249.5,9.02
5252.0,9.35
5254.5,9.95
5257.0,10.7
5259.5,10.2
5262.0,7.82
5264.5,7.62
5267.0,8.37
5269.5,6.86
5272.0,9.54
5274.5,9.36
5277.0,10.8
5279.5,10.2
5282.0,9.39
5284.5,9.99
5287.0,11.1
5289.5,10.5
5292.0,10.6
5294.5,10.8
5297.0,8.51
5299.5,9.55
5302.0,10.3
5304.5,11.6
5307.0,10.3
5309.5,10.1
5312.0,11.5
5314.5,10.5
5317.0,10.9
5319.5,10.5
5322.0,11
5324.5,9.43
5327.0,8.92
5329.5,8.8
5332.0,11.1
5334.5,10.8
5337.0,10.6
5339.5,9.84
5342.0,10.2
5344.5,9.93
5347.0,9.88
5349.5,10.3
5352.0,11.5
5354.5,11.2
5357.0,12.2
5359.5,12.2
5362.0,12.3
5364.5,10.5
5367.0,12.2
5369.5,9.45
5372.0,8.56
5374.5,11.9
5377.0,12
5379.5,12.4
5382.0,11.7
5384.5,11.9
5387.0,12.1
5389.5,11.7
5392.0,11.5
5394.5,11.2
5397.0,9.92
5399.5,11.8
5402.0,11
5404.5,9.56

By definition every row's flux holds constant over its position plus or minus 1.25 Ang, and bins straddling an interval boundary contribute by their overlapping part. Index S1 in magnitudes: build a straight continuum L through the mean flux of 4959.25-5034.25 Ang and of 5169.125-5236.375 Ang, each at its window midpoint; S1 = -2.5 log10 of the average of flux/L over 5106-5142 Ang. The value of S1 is 0.04 mag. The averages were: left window 6.94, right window 7.38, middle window 6.96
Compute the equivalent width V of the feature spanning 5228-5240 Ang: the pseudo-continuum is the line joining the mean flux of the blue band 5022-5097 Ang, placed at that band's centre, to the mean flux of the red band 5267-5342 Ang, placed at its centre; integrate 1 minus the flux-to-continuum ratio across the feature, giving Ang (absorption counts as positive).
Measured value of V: -1.1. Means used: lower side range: 6.92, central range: 10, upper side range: 10.1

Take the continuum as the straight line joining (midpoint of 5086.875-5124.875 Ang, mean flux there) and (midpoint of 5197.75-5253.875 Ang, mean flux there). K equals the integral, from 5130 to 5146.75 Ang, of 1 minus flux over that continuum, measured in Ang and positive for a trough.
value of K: 0.6 Ang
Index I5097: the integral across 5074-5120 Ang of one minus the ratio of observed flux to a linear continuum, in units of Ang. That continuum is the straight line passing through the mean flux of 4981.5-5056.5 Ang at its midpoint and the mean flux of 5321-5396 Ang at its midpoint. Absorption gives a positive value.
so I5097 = 4.4 Ang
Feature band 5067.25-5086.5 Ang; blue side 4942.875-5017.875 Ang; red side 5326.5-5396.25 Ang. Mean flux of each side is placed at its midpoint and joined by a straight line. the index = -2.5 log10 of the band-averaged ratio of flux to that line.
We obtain 0.19 mag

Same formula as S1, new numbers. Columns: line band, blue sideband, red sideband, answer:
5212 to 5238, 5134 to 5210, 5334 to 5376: -0.22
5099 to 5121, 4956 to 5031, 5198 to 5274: 0.15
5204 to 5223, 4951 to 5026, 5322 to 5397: 0.18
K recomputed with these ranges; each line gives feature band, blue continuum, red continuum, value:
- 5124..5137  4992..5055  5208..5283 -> 2.1 Ang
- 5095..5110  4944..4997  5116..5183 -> 0.6 Ang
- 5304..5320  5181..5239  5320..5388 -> -1.2 Ang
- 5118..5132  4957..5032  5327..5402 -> 3.2 Ang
